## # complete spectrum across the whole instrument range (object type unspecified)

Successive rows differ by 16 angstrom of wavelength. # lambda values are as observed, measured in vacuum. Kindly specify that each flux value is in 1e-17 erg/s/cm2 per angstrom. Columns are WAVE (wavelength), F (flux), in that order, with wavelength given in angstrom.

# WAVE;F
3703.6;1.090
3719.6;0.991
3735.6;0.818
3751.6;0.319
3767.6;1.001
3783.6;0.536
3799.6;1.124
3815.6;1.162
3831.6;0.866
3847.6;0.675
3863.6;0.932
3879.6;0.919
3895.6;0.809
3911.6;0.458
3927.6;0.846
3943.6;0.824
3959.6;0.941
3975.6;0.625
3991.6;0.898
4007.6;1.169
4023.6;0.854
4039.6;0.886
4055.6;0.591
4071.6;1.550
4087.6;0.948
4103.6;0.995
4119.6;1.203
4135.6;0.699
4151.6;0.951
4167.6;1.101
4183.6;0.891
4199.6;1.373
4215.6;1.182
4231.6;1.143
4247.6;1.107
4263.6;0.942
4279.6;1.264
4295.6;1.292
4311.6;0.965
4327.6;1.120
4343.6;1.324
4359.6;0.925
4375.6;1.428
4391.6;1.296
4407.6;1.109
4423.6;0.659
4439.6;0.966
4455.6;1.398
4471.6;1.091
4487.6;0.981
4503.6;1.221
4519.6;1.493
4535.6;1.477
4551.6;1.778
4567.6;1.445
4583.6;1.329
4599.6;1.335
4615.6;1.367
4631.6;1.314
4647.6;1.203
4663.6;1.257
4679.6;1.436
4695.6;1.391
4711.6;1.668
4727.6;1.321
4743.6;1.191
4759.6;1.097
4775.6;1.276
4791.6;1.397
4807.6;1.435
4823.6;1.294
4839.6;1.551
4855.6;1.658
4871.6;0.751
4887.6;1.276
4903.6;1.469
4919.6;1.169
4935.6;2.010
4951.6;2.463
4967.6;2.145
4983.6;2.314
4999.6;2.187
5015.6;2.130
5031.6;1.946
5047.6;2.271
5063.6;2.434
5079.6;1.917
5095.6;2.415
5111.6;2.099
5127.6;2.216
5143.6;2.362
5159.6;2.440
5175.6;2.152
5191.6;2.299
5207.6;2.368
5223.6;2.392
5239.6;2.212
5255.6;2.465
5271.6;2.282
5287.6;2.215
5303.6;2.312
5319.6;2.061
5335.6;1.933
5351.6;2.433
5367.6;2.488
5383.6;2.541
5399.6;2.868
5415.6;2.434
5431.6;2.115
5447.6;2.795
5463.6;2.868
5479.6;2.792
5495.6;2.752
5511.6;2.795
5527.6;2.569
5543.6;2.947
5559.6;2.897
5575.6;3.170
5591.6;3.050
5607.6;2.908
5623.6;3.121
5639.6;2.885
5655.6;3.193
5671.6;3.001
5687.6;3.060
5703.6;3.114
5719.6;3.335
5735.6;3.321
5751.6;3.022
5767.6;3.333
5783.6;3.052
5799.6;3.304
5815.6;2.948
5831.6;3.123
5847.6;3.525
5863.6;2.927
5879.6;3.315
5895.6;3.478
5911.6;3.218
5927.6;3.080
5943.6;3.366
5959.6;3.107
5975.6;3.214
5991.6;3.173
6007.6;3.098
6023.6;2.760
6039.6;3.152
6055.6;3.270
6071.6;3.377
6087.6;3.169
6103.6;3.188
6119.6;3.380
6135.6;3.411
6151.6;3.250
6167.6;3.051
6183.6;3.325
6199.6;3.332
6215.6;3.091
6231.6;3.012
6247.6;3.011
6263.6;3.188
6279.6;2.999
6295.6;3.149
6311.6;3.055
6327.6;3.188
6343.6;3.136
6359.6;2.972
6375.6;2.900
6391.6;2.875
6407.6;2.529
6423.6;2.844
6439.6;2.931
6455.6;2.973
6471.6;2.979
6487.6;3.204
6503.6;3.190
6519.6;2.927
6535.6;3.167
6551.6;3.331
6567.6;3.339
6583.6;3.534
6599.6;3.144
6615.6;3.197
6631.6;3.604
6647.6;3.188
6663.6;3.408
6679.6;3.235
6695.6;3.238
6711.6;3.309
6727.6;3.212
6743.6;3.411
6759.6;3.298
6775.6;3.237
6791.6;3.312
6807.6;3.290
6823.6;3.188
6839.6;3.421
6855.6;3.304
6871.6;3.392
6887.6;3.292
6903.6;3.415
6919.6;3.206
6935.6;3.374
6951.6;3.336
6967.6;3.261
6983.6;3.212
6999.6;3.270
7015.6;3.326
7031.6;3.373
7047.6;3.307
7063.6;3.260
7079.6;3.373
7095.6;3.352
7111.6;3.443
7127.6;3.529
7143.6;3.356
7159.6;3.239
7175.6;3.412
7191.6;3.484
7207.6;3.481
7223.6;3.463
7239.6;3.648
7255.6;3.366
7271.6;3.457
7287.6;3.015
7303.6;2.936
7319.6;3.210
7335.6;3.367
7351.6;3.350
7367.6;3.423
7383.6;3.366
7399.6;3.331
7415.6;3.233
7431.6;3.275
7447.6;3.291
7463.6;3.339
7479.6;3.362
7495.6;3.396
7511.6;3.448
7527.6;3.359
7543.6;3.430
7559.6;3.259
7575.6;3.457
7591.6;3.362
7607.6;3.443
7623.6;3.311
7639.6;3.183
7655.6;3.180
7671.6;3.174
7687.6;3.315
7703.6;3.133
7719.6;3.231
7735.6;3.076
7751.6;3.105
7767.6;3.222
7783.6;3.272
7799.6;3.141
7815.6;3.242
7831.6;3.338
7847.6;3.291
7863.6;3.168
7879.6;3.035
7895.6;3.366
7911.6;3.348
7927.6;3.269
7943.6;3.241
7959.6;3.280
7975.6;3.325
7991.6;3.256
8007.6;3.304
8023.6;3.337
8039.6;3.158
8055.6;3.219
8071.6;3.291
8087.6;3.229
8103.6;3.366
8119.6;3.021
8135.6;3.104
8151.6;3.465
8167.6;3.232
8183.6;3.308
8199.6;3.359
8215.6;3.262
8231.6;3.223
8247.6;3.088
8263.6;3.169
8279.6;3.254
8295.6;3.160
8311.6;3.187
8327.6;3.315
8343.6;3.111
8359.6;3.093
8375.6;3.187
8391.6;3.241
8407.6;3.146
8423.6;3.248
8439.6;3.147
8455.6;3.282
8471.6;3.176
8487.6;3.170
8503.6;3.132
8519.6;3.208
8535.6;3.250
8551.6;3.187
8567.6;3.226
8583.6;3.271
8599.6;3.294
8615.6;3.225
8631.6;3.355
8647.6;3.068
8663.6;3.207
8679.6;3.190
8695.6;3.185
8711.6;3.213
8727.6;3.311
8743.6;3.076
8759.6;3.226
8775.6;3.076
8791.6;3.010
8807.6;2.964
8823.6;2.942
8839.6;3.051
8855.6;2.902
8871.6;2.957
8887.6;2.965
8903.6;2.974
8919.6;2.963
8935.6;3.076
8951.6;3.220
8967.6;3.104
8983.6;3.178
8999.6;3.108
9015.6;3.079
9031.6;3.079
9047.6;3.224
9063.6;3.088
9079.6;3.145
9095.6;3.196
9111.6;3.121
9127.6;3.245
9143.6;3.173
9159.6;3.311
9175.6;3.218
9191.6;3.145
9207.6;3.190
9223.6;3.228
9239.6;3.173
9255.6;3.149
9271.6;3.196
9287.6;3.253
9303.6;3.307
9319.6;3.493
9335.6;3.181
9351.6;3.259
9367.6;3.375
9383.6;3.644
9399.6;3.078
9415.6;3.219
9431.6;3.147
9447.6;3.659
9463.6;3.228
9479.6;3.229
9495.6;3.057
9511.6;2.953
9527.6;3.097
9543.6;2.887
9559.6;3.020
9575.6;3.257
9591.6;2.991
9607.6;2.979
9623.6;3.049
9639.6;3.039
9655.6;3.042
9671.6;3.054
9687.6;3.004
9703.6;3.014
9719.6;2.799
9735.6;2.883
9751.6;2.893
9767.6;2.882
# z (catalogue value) 0.24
